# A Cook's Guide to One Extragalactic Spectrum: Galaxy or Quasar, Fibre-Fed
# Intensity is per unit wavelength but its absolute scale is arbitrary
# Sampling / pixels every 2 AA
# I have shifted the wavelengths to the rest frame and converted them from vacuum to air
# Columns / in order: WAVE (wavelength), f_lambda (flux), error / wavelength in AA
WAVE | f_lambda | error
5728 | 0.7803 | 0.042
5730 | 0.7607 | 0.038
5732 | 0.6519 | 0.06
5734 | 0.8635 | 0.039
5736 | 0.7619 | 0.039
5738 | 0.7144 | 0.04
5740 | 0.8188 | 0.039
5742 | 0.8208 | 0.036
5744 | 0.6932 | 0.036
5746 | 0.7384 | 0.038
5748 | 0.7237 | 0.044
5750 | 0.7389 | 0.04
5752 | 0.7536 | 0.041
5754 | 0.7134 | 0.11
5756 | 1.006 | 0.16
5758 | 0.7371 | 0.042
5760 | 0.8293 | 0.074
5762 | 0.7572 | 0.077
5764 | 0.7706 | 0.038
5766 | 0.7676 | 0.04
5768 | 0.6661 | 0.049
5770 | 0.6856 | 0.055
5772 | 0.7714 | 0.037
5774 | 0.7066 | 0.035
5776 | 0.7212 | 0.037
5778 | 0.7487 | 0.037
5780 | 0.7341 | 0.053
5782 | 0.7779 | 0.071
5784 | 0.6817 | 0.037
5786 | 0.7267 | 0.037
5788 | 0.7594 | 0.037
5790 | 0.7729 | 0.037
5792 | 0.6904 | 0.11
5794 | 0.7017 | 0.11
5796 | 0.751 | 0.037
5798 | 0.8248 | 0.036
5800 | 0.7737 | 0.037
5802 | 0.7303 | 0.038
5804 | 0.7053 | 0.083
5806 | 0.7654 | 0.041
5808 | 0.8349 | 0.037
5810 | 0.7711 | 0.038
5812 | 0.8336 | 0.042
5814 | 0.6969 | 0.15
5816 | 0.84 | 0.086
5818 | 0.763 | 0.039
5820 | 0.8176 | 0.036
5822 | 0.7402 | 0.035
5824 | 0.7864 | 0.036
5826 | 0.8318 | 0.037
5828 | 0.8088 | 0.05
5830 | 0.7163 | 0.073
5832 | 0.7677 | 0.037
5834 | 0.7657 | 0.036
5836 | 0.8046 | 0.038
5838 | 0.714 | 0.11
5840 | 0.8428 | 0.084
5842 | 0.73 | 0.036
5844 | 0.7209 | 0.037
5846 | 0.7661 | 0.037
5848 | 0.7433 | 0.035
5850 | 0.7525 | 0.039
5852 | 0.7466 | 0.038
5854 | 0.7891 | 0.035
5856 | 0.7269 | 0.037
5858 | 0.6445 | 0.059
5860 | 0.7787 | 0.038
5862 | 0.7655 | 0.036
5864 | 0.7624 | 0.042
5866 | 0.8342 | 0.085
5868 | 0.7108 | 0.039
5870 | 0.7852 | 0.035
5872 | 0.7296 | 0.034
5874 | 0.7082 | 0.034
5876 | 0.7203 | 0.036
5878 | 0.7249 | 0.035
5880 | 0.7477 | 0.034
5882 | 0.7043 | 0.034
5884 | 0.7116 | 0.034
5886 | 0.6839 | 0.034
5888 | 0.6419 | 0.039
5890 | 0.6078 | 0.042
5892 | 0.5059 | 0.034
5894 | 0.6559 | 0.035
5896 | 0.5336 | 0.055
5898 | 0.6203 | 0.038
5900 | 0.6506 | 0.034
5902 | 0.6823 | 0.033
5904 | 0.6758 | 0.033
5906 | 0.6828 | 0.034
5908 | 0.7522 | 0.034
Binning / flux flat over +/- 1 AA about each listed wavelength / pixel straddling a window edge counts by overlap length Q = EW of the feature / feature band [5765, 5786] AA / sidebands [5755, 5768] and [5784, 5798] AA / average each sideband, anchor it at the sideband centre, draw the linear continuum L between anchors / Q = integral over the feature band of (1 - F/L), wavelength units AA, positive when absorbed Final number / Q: 1.2 AA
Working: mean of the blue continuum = 0.8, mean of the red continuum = 0.736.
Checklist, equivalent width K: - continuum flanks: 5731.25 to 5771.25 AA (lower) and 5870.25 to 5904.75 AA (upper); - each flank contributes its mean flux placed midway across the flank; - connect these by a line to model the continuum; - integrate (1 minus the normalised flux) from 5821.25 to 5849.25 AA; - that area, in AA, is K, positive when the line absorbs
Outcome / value -2.5 AA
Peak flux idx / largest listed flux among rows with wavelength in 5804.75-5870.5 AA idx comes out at 0.8428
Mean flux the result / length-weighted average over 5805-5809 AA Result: 0.8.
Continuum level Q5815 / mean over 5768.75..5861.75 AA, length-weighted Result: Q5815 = 0.756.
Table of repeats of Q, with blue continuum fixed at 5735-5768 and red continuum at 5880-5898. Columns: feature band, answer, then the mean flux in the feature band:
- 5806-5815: -0.9 AA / 0.782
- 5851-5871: -2.7 AA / 0.754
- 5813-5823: -1.0 AA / 0.772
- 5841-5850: -0.8 AA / 0.741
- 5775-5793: 0.1 AA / 0.735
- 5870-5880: -1.2 AA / 0.73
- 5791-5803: -0.3 AA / 0.745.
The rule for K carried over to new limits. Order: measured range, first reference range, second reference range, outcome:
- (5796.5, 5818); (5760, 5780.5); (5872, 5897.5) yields -1.88 AA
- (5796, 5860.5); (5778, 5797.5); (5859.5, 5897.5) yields -4.21 AA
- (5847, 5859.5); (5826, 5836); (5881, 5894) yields -0.21 AA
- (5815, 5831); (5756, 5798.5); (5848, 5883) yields -0.92 AA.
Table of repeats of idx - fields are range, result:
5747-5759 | 1.006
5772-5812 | 0.8349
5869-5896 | 0.7852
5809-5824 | 0.84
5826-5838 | 0.8318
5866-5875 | 0.8342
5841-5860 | 0.7891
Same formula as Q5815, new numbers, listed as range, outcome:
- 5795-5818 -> 0.775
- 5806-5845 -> 0.778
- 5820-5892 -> 0.741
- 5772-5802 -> 0.741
